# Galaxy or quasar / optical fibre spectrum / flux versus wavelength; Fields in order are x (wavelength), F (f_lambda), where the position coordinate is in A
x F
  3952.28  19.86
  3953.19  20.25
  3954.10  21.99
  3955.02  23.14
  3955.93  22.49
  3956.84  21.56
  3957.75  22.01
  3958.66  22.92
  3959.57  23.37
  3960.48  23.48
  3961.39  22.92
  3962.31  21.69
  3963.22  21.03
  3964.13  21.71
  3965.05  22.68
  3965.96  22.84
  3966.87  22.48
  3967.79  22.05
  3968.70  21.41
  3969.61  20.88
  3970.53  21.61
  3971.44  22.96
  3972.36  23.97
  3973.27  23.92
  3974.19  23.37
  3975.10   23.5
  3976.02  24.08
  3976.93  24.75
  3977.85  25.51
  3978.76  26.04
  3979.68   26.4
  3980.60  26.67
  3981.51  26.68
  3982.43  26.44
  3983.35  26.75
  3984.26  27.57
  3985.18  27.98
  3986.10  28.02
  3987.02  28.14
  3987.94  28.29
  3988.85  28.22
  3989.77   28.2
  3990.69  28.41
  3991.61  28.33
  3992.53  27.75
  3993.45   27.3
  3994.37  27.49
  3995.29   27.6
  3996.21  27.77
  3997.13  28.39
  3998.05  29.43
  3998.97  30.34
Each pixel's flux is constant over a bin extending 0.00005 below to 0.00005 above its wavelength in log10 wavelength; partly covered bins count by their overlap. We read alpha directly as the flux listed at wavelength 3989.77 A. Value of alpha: 28.2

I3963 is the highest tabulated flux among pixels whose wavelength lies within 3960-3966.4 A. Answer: 23.48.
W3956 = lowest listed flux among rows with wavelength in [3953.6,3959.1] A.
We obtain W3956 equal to 21.56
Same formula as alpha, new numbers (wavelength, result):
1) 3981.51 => 26.68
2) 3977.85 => 25.51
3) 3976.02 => 24.08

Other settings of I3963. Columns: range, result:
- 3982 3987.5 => 28.14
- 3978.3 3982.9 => 26.68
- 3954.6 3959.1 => 23.14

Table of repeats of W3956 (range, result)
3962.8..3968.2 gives 21.03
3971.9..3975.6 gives 23.37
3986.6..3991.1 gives 28.14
